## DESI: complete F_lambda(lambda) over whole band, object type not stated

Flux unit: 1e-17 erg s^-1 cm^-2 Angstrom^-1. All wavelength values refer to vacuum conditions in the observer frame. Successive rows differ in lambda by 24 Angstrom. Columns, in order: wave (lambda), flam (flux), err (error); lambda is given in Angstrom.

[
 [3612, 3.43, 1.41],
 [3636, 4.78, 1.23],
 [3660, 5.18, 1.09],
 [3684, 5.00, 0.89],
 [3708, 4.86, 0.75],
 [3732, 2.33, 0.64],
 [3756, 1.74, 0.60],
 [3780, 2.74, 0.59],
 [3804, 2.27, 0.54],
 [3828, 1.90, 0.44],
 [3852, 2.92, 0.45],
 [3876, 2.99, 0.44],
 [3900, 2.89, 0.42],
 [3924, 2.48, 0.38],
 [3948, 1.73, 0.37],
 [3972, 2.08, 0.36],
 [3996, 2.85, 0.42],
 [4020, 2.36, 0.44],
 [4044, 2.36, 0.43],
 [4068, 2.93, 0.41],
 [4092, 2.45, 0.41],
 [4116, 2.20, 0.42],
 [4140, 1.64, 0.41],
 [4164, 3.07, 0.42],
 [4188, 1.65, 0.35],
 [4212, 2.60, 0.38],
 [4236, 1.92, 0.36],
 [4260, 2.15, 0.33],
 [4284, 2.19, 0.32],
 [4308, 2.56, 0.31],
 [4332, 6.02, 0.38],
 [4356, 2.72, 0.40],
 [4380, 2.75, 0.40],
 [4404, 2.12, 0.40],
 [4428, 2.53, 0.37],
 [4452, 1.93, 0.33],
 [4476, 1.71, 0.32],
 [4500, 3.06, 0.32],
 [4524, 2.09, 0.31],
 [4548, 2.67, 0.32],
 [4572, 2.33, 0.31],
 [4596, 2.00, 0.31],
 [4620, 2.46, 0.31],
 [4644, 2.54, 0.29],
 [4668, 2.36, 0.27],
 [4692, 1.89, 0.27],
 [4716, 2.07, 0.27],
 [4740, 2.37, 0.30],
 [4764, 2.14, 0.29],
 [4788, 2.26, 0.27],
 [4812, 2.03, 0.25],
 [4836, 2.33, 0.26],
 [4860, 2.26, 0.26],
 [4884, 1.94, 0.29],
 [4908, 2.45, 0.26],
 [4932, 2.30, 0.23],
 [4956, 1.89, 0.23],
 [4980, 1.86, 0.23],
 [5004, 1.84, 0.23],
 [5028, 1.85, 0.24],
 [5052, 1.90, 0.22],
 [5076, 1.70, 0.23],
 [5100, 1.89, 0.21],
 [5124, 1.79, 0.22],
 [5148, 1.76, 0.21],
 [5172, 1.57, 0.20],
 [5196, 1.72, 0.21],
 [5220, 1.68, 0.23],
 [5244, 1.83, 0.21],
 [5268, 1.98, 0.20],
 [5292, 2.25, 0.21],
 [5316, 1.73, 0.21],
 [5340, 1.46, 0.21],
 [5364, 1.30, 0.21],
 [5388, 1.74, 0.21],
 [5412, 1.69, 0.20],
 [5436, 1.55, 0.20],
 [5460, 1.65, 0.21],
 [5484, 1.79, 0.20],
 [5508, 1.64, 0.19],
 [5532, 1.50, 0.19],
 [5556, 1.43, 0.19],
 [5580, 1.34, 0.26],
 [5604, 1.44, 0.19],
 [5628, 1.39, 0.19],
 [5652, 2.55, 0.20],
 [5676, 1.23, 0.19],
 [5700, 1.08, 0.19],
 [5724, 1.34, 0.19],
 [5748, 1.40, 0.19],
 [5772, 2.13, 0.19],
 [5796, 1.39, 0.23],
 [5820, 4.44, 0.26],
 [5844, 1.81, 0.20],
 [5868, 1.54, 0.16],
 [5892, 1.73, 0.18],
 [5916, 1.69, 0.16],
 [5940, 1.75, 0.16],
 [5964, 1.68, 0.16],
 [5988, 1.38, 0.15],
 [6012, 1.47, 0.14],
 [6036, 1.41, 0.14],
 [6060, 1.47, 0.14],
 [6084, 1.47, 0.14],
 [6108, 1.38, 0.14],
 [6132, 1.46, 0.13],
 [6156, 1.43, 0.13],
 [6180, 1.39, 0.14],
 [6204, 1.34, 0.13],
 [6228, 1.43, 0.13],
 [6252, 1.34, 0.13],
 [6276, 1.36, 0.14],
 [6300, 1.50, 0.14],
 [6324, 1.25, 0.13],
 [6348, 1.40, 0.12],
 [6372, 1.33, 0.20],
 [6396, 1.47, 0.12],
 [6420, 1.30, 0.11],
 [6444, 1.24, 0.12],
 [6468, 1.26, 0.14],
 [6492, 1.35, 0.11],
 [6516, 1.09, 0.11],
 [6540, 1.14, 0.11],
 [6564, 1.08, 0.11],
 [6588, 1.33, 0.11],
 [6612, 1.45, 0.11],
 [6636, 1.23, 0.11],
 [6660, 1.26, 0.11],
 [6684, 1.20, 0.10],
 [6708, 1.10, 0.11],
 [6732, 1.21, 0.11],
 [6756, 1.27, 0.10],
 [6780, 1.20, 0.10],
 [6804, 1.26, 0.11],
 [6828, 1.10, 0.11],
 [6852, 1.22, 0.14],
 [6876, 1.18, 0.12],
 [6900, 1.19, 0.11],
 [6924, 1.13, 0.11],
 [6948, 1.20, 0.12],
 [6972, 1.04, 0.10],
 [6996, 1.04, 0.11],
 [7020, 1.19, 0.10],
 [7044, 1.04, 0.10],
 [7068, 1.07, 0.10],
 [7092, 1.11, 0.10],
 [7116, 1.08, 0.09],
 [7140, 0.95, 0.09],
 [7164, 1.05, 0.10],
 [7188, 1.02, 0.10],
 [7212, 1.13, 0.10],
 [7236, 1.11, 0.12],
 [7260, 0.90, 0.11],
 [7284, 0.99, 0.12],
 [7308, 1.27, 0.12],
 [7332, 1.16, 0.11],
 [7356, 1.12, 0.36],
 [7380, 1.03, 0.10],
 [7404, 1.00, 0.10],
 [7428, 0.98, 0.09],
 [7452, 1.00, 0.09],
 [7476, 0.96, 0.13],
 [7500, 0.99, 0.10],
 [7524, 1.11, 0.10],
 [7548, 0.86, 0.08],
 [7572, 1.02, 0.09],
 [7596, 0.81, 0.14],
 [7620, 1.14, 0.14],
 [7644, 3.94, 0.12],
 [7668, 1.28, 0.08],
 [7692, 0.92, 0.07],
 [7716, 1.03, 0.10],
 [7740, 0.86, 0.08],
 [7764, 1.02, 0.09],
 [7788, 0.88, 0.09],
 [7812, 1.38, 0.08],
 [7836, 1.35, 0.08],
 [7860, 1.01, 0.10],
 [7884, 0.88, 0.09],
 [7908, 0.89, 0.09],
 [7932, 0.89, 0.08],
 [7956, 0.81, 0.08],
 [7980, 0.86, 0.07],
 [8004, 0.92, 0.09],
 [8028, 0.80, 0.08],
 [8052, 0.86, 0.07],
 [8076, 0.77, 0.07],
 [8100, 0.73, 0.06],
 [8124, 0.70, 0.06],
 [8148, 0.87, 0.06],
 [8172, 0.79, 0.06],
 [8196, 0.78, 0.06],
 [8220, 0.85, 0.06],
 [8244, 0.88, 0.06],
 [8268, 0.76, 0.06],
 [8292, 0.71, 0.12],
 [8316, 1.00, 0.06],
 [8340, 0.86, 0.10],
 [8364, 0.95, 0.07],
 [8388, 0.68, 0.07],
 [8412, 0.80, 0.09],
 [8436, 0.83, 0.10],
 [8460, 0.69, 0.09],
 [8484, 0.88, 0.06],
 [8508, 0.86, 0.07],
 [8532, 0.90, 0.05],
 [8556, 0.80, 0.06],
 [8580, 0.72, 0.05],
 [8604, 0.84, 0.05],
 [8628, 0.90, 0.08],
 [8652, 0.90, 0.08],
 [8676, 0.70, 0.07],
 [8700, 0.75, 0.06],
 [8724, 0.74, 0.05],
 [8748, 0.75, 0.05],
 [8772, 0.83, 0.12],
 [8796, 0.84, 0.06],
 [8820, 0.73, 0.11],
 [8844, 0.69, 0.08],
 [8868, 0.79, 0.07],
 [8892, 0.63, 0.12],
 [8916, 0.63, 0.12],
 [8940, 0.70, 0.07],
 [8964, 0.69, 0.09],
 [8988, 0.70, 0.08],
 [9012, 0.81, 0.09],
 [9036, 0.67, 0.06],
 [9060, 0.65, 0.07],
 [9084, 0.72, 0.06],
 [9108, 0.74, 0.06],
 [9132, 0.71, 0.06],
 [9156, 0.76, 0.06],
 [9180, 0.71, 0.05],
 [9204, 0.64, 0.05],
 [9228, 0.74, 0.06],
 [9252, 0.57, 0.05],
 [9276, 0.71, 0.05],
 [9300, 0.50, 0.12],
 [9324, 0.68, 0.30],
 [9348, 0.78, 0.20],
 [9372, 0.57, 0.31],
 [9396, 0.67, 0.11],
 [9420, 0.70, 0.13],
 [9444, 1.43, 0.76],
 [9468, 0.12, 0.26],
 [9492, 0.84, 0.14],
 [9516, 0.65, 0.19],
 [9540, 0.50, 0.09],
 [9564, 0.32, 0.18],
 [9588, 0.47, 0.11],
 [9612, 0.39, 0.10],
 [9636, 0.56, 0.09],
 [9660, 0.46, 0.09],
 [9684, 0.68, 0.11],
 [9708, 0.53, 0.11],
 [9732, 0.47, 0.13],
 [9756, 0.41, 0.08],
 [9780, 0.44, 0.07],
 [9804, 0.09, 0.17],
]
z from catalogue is 0.16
